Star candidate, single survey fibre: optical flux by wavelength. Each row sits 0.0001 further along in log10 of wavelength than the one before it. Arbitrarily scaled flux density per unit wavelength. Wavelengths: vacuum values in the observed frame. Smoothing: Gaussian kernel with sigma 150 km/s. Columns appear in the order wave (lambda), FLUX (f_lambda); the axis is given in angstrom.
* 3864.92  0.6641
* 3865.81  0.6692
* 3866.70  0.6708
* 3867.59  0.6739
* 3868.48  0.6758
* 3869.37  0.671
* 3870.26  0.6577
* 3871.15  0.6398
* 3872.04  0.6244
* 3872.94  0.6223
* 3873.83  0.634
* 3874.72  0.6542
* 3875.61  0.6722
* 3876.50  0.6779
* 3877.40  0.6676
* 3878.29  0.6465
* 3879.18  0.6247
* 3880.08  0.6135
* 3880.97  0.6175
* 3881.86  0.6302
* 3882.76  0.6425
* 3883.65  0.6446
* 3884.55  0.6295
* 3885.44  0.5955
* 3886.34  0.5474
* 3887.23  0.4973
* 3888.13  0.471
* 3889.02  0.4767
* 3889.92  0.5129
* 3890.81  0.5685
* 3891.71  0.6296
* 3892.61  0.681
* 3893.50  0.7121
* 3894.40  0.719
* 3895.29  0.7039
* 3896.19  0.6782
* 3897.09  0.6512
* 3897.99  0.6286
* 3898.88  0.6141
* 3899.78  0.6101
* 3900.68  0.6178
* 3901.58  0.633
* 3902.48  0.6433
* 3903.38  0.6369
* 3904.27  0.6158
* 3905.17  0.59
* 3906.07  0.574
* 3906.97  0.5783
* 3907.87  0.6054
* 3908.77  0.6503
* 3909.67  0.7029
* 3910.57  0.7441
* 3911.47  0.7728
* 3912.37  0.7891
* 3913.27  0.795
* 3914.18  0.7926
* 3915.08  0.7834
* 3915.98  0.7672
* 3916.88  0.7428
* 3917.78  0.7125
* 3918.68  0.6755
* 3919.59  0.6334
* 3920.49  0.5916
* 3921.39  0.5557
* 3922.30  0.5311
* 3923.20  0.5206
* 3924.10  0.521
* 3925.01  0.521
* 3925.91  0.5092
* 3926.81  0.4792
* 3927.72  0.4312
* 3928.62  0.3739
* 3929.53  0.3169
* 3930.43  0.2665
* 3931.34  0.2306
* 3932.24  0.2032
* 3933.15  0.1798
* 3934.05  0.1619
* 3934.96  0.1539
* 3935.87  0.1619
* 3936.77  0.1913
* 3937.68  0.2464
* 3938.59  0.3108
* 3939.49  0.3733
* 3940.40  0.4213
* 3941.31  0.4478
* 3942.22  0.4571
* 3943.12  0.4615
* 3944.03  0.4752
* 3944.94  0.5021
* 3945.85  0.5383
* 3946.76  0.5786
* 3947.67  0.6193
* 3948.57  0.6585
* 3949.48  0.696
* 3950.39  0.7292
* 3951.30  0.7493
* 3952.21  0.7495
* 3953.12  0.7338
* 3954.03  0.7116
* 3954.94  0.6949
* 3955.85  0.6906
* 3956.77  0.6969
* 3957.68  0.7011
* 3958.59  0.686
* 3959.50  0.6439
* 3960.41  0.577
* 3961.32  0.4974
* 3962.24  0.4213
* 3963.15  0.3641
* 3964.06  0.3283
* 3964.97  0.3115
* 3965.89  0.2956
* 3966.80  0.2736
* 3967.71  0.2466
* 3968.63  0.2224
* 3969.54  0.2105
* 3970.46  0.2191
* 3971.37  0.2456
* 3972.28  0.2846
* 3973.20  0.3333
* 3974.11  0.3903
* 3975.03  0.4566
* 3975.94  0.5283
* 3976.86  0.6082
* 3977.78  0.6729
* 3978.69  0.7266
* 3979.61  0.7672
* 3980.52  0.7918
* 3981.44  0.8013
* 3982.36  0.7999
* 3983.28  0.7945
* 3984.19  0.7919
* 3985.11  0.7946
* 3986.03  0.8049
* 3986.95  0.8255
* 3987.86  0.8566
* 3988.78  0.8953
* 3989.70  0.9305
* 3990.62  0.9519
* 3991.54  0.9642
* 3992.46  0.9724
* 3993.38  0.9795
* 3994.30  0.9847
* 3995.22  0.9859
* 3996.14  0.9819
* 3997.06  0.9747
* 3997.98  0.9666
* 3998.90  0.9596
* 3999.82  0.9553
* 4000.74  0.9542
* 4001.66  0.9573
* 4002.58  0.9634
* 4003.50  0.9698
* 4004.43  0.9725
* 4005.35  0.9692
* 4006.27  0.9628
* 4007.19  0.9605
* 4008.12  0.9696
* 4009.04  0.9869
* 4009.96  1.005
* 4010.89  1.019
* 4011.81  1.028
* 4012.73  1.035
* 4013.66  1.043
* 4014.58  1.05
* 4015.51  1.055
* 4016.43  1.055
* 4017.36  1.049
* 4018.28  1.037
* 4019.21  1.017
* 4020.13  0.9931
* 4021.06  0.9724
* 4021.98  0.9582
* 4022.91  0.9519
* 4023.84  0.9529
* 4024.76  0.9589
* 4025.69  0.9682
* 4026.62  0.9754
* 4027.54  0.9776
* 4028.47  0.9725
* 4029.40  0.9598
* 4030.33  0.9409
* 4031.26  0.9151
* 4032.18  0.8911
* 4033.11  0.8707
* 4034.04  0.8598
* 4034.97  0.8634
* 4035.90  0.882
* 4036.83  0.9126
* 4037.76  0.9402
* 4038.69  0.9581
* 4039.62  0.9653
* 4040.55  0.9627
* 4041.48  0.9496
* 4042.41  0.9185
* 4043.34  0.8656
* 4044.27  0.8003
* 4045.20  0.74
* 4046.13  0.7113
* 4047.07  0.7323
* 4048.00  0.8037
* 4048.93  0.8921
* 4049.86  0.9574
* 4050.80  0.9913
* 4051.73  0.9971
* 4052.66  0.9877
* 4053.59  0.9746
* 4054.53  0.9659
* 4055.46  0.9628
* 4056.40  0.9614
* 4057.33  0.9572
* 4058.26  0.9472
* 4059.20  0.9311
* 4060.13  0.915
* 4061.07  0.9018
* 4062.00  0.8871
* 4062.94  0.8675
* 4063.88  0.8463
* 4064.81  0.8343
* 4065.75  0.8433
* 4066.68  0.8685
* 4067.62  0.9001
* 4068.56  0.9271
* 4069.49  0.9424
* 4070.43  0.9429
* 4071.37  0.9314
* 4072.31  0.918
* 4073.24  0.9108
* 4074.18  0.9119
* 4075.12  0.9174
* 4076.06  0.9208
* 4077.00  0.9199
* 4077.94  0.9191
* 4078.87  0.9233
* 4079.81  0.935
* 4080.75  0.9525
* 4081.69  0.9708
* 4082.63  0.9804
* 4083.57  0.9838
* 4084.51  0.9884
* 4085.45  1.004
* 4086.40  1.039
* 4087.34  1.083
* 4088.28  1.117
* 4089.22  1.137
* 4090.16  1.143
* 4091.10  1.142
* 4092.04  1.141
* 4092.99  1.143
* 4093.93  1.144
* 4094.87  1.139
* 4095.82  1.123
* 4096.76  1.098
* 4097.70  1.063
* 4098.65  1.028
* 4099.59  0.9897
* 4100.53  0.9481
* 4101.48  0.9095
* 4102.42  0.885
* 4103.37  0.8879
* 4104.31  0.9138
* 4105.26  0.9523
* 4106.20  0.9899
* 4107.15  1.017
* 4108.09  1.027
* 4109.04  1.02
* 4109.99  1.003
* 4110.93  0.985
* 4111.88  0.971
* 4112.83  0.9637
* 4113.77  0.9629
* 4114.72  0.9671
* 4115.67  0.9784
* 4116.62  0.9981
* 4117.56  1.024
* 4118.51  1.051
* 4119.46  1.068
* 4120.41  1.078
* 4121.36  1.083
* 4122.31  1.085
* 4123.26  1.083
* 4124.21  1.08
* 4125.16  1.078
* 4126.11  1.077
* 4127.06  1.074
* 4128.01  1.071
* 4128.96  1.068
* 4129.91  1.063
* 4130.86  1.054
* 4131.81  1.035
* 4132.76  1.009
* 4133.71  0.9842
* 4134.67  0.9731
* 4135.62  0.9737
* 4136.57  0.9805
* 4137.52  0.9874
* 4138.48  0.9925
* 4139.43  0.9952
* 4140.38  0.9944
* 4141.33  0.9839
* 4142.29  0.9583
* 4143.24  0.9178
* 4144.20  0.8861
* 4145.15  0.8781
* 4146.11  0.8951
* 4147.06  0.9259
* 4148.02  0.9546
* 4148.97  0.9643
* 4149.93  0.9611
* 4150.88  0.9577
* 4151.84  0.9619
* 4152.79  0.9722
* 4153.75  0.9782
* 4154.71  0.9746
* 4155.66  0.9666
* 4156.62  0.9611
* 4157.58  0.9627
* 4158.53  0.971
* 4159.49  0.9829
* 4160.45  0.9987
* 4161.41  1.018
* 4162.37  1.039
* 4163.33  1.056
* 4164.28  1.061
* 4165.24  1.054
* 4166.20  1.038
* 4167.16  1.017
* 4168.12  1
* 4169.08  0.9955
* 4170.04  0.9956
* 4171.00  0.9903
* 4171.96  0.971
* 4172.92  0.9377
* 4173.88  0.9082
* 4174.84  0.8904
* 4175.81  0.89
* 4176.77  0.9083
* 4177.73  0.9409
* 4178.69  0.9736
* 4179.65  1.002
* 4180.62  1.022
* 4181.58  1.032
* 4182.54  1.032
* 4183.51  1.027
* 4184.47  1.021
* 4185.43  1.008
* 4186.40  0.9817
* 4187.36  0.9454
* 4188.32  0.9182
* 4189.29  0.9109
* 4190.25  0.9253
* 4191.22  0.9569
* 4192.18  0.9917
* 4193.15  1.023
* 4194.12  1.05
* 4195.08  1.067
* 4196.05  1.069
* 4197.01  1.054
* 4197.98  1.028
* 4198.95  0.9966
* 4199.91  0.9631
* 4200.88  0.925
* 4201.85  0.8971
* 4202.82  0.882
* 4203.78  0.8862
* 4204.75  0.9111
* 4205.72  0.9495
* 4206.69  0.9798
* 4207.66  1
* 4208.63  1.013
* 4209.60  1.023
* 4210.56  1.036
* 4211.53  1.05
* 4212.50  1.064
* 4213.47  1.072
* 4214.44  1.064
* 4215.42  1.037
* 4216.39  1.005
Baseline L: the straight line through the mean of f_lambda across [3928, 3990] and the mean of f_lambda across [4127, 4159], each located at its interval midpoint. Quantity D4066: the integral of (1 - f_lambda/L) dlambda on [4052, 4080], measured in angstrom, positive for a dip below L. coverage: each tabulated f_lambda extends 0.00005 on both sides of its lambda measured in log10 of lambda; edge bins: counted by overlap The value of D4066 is -4.9 angstrom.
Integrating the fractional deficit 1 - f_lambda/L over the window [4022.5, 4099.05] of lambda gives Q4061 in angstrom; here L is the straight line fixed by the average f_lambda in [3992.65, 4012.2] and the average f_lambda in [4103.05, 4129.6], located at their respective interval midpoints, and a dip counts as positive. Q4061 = 3.7 angstrom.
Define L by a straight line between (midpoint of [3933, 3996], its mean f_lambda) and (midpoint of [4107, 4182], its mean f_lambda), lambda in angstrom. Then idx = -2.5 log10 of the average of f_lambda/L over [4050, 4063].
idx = -0.20 mag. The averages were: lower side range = 0.575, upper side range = 0.995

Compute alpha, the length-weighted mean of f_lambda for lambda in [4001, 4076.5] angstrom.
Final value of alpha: 0.937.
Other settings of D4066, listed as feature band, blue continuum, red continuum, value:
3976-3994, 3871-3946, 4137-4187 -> -3.7 angstrom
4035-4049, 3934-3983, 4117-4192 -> -3.2 angstrom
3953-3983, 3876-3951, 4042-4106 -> 7.8 angstrom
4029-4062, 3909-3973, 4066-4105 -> -2.0 angstrom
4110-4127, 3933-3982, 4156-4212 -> -3.9 angstrom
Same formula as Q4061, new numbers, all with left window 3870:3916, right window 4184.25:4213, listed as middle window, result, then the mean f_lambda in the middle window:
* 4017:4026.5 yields -2.4 angstrom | 0.985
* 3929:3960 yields 9.7 angstrom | 0.484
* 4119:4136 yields -2.8 angstrom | 1.05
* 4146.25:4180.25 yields -1.1 angstrom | 0.976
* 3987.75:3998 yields -2.7 angstrom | 0.956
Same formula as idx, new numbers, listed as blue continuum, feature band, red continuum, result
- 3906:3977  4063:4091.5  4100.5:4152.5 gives -0.12 mag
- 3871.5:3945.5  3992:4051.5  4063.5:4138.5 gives -0.17 mag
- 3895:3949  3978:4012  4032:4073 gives -0.23 mag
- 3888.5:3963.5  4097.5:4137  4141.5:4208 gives -0.15 mag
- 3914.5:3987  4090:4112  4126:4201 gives -0.21 mag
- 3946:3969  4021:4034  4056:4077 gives -0.20 mag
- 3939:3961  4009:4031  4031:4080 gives -0.23 mag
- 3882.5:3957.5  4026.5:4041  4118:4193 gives -0.20 mag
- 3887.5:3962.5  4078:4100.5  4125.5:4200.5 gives -0.22 mag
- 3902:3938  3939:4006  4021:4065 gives 0.05 mag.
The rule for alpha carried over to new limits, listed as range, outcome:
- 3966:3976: 0.301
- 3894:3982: 0.533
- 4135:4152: 0.954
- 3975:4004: 0.861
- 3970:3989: 0.635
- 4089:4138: 1.03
